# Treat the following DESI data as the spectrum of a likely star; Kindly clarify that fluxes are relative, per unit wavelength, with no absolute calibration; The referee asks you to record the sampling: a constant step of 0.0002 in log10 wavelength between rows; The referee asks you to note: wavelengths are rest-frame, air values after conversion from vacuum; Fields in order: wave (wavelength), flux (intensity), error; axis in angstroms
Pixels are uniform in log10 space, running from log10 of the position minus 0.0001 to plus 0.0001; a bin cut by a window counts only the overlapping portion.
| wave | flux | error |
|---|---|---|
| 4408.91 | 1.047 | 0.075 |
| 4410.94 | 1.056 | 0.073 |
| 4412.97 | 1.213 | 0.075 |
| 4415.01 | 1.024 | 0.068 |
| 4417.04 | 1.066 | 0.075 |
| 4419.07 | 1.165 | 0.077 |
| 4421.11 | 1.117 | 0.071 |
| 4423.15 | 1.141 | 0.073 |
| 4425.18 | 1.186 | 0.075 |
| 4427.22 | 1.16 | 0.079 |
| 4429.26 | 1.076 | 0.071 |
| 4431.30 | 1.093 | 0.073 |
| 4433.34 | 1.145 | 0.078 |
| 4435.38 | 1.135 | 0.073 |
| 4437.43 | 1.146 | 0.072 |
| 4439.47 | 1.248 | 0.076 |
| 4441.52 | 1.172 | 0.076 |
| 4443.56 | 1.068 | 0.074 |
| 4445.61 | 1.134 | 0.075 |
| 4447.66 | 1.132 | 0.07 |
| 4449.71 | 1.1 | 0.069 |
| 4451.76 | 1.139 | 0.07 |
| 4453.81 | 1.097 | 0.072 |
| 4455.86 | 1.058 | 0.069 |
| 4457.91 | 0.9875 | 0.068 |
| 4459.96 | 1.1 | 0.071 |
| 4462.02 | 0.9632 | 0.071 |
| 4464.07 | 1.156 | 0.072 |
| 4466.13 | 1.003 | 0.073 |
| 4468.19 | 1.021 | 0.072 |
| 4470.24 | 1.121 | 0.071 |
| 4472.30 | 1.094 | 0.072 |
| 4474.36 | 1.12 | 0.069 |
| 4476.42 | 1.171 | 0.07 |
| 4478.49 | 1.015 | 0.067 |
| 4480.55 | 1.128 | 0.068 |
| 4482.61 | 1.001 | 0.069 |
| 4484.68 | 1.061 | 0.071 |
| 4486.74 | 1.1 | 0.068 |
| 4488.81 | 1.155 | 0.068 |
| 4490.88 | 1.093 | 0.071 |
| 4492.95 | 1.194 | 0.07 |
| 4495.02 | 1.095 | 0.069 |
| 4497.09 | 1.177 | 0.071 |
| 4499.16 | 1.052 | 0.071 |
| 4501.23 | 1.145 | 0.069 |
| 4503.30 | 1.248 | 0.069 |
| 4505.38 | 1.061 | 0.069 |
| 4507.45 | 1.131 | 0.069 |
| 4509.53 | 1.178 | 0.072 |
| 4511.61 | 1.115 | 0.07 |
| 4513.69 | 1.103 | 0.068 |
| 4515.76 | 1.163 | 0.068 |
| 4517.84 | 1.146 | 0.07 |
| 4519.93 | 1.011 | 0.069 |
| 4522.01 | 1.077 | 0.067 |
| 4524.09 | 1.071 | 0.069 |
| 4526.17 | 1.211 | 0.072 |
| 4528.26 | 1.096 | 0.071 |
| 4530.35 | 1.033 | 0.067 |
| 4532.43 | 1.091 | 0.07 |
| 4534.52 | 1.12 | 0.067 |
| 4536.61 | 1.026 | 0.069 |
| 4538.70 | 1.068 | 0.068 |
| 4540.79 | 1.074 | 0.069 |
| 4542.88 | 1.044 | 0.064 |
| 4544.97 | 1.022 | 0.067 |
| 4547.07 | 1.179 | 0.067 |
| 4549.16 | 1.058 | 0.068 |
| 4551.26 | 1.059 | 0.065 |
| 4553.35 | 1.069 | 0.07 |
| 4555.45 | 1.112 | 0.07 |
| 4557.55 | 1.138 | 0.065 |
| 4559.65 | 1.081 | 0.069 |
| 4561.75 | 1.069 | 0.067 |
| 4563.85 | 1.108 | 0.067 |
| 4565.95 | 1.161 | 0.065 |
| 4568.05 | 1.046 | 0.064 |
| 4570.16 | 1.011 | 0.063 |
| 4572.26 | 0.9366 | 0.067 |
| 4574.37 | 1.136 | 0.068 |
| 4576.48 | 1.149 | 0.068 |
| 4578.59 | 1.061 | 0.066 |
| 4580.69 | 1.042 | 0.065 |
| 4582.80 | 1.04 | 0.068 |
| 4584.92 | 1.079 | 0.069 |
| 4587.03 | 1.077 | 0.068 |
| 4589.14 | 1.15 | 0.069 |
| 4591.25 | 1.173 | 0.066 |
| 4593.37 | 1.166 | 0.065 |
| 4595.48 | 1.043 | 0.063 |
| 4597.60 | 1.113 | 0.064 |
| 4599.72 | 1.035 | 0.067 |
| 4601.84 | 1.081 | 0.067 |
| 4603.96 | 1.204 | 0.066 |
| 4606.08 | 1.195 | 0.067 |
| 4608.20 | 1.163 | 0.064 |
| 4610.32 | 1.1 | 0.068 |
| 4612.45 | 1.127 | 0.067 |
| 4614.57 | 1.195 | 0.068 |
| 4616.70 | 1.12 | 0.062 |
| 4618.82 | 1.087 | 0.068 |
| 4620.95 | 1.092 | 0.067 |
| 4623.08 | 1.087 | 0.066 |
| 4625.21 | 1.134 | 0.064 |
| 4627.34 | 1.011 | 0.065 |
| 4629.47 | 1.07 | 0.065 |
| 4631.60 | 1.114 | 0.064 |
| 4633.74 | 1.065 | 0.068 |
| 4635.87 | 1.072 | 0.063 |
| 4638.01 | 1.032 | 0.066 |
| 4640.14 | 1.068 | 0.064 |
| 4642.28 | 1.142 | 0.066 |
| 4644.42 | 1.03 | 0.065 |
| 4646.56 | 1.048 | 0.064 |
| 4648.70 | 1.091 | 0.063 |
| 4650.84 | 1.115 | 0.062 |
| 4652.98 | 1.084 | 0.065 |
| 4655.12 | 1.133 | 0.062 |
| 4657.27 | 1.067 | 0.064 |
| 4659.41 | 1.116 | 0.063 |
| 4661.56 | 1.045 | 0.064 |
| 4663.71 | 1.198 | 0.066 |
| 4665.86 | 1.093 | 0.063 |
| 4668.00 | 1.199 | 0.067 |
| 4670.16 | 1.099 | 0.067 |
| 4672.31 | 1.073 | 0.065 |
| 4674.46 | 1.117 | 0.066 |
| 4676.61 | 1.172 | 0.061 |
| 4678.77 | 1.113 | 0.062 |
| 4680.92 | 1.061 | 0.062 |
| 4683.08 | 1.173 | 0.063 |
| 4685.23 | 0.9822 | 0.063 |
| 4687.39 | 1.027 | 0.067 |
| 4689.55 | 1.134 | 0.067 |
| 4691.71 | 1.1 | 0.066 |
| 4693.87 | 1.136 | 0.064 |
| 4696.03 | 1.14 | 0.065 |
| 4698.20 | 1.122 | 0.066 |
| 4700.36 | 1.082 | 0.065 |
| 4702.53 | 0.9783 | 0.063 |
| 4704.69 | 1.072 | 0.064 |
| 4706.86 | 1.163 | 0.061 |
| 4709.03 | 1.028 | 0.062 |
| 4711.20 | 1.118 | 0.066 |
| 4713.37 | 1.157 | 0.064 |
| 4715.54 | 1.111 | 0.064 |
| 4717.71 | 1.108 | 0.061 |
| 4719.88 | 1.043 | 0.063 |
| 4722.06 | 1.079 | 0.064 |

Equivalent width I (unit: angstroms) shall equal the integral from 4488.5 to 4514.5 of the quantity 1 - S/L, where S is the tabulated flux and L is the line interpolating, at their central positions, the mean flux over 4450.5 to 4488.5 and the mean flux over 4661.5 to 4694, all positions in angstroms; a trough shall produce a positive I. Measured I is -1.3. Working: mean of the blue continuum 1.08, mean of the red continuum 1.11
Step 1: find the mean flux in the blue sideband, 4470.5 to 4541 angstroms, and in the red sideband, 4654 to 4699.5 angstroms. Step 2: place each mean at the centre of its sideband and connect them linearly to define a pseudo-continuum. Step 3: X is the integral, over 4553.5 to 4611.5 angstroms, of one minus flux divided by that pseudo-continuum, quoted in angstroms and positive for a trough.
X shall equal 0.5 angstroms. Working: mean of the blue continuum 1.11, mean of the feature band 1.1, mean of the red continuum 1.11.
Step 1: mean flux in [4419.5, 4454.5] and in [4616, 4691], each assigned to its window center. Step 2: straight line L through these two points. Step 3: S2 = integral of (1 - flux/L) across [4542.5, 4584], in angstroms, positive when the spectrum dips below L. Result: 1.3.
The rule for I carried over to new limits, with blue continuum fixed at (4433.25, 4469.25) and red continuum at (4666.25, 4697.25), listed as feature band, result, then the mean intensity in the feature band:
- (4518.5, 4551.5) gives 0.7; 1.08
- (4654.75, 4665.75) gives 0.0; 1.11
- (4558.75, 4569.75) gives 0.2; 1.09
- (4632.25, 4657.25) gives 0.6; 1.08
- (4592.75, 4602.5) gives 0.2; 1.08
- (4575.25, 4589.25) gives 0.3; 1.08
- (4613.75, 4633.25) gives 0.1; 1.1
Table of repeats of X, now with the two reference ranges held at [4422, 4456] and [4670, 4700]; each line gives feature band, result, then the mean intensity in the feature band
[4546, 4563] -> 0.4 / 1.1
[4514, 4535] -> 0.4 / 1.1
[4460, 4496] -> 1.3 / 1.09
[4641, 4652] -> 0.2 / 1.08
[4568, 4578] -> 0.5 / 1.06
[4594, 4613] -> -0.1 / 1.12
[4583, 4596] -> 0.0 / 1.11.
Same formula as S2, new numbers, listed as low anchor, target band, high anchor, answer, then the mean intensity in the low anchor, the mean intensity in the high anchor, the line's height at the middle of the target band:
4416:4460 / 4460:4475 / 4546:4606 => 0.6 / 1.12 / 1.09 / 1.12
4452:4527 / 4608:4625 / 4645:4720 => -0.3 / 1.1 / 1.1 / 1.1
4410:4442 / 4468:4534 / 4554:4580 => -0.2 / 1.13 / 1.08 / 1.11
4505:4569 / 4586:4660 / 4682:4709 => -0.7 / 1.09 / 1.09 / 1.09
